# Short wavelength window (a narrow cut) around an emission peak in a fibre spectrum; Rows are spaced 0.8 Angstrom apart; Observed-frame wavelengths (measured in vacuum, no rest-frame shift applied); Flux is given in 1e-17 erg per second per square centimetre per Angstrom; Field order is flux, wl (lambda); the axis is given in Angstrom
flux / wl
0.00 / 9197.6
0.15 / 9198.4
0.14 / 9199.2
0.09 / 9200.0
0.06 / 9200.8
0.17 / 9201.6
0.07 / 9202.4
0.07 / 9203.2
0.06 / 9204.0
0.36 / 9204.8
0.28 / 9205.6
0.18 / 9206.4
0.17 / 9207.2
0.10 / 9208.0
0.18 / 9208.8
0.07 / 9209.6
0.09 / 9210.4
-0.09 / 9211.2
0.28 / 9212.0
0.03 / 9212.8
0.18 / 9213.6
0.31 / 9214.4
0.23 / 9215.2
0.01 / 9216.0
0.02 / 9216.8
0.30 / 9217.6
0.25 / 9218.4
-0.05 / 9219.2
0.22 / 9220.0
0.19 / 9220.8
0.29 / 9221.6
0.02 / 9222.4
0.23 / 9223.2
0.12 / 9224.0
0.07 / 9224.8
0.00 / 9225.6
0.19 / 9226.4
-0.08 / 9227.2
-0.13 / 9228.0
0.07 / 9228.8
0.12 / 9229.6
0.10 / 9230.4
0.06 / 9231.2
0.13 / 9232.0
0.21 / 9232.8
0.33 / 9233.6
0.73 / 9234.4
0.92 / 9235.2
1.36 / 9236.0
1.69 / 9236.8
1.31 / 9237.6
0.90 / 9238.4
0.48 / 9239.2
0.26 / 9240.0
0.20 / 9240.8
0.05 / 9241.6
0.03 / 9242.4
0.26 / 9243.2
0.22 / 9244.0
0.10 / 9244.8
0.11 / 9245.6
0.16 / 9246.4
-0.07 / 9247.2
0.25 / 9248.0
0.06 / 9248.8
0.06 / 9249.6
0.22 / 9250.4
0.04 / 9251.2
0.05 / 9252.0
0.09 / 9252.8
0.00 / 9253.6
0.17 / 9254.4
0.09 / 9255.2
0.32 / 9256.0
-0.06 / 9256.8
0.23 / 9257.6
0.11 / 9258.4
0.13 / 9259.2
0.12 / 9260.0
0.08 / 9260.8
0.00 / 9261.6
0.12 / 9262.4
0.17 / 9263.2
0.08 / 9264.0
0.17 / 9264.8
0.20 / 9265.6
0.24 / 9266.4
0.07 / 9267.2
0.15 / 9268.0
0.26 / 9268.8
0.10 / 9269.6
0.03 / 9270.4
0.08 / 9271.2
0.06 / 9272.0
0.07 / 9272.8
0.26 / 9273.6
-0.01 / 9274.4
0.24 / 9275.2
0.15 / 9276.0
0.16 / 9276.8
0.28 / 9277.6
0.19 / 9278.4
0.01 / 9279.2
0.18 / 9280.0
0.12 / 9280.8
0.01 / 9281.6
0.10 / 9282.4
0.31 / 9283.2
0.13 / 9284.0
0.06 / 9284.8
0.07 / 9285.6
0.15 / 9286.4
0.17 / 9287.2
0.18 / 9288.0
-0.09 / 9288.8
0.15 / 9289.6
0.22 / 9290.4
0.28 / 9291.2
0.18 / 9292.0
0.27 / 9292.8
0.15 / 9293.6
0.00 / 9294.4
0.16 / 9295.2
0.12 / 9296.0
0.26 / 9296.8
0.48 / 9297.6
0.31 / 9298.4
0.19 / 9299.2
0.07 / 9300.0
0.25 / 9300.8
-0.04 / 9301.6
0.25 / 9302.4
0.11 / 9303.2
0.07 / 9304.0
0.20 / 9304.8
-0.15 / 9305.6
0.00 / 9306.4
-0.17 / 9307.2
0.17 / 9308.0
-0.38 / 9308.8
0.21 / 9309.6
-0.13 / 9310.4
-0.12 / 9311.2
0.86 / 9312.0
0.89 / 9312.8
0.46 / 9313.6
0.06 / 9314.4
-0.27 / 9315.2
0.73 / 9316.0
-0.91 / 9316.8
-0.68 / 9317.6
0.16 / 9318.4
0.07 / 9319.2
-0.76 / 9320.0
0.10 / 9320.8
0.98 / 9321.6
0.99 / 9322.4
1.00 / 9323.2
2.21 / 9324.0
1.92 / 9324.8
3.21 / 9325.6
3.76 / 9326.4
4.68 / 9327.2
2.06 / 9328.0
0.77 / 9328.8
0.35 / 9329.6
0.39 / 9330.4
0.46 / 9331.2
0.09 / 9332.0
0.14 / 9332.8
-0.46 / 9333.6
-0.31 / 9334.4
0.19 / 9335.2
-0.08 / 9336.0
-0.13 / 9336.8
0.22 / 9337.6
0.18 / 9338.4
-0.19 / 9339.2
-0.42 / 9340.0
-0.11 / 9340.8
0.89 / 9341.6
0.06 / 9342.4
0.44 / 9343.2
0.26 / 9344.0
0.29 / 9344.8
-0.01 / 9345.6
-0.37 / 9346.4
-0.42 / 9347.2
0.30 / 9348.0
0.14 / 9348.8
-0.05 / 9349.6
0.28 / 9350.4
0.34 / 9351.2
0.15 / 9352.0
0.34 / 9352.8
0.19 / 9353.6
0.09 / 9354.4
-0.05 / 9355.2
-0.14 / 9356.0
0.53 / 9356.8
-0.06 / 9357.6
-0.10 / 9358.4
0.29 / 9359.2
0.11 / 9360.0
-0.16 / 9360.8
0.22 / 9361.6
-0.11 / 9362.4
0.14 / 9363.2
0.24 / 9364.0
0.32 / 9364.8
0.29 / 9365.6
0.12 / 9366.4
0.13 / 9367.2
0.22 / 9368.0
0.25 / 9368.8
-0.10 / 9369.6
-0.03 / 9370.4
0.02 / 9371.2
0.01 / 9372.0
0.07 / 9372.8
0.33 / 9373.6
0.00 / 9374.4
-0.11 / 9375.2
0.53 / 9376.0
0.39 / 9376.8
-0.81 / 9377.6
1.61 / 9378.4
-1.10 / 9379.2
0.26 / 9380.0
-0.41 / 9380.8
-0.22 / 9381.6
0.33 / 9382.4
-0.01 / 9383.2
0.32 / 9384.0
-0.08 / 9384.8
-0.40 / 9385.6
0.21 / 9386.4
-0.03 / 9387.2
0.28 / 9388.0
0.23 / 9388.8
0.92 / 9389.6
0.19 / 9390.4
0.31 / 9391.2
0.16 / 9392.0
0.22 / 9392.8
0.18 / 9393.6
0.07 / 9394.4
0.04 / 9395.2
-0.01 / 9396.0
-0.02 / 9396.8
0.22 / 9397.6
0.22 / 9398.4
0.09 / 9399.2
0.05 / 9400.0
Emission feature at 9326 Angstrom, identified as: [O III] 5007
